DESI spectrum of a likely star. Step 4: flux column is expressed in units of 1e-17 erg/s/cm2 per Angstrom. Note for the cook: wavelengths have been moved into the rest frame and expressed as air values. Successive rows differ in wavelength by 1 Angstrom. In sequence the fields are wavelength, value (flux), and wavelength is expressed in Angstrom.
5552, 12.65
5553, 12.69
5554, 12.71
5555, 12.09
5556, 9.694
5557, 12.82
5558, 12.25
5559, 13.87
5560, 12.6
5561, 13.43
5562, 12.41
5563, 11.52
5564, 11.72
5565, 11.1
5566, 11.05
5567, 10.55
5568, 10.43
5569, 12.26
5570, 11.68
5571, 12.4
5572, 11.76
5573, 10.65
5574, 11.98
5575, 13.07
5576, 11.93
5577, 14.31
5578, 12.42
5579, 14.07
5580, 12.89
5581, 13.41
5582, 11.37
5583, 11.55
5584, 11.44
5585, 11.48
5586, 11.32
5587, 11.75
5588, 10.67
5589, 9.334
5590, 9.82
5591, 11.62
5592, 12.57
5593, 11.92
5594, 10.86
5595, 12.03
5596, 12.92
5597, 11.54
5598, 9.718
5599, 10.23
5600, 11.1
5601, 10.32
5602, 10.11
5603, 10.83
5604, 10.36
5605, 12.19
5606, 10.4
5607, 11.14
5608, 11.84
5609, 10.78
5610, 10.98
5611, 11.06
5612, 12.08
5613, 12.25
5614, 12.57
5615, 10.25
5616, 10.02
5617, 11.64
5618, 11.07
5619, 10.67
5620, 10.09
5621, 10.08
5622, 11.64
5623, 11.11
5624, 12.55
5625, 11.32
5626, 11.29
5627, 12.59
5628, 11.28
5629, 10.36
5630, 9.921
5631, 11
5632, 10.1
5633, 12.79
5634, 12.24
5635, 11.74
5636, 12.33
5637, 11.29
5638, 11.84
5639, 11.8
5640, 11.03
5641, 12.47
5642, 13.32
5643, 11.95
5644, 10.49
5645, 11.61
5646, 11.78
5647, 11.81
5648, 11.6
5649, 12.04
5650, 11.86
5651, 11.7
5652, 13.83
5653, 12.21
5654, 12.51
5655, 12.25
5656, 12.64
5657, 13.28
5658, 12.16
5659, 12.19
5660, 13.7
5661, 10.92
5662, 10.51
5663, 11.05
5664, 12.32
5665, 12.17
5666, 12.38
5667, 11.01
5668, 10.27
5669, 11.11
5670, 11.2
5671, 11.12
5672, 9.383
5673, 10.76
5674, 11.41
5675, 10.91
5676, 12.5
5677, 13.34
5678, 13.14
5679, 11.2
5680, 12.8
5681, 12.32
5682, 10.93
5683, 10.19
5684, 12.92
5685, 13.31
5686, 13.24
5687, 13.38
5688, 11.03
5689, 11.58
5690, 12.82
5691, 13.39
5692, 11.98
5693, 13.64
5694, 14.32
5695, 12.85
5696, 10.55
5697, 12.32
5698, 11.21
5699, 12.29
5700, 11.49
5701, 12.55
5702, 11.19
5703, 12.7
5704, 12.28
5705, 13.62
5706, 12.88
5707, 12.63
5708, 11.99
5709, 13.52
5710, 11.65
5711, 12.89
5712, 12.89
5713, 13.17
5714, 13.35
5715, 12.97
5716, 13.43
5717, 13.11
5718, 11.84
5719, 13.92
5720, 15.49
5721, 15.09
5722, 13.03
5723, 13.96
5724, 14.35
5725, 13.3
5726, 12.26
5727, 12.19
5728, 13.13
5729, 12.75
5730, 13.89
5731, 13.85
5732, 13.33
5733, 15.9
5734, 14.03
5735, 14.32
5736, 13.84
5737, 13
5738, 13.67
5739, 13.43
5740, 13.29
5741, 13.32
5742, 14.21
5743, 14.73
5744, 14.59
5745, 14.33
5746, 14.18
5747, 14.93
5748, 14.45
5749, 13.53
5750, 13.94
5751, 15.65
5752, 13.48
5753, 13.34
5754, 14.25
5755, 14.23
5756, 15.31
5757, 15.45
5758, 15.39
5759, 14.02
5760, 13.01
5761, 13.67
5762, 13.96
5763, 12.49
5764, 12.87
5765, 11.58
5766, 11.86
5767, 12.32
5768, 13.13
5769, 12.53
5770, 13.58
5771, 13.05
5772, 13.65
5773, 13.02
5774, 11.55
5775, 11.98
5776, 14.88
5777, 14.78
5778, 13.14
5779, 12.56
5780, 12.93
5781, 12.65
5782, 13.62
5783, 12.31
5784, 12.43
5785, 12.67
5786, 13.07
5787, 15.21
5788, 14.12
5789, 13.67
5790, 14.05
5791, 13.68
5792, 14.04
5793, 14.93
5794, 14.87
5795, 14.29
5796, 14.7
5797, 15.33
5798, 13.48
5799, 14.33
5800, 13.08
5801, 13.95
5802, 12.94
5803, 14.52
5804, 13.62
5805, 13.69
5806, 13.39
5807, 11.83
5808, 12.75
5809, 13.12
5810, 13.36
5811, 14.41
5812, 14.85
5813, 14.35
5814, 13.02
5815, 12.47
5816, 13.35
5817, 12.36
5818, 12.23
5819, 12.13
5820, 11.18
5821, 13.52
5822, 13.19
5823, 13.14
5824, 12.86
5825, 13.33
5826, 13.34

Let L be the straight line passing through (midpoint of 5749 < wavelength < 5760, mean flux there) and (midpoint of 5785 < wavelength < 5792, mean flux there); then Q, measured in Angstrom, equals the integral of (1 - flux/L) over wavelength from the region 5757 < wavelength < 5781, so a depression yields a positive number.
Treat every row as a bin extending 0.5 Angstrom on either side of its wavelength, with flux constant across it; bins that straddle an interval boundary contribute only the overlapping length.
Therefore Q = 1.7 Angstrom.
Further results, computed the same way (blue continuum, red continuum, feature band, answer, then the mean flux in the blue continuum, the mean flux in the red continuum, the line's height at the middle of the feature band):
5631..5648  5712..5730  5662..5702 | 2.1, 11.8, 13.4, 12.6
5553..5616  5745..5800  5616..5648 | 1.9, 11.6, 13.7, 12.1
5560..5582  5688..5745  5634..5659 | 1.2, 12.1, 13.1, 12.7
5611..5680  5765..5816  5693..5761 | -4.3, 11.6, 13.5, 12.7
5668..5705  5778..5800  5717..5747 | -2.3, 12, 13.7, 12.8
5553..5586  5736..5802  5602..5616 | 1.4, 12.1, 13.7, 12.4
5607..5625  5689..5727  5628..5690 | 0.9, 11.2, 12.9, 12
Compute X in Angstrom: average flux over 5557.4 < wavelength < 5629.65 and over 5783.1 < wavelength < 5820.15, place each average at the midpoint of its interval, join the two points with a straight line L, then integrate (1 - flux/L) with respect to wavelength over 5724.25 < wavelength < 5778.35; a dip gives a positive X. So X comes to -2.40 Angstrom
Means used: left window 11.5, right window 13.6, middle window 13.6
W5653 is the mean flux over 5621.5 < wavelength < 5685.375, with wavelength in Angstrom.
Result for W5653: 11.8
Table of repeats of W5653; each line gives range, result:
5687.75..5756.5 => 13.3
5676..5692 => 12.4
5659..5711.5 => 12.1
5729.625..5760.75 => 14.2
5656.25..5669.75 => 11.8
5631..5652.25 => 11.8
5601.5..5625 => 11.1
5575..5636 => 11.4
